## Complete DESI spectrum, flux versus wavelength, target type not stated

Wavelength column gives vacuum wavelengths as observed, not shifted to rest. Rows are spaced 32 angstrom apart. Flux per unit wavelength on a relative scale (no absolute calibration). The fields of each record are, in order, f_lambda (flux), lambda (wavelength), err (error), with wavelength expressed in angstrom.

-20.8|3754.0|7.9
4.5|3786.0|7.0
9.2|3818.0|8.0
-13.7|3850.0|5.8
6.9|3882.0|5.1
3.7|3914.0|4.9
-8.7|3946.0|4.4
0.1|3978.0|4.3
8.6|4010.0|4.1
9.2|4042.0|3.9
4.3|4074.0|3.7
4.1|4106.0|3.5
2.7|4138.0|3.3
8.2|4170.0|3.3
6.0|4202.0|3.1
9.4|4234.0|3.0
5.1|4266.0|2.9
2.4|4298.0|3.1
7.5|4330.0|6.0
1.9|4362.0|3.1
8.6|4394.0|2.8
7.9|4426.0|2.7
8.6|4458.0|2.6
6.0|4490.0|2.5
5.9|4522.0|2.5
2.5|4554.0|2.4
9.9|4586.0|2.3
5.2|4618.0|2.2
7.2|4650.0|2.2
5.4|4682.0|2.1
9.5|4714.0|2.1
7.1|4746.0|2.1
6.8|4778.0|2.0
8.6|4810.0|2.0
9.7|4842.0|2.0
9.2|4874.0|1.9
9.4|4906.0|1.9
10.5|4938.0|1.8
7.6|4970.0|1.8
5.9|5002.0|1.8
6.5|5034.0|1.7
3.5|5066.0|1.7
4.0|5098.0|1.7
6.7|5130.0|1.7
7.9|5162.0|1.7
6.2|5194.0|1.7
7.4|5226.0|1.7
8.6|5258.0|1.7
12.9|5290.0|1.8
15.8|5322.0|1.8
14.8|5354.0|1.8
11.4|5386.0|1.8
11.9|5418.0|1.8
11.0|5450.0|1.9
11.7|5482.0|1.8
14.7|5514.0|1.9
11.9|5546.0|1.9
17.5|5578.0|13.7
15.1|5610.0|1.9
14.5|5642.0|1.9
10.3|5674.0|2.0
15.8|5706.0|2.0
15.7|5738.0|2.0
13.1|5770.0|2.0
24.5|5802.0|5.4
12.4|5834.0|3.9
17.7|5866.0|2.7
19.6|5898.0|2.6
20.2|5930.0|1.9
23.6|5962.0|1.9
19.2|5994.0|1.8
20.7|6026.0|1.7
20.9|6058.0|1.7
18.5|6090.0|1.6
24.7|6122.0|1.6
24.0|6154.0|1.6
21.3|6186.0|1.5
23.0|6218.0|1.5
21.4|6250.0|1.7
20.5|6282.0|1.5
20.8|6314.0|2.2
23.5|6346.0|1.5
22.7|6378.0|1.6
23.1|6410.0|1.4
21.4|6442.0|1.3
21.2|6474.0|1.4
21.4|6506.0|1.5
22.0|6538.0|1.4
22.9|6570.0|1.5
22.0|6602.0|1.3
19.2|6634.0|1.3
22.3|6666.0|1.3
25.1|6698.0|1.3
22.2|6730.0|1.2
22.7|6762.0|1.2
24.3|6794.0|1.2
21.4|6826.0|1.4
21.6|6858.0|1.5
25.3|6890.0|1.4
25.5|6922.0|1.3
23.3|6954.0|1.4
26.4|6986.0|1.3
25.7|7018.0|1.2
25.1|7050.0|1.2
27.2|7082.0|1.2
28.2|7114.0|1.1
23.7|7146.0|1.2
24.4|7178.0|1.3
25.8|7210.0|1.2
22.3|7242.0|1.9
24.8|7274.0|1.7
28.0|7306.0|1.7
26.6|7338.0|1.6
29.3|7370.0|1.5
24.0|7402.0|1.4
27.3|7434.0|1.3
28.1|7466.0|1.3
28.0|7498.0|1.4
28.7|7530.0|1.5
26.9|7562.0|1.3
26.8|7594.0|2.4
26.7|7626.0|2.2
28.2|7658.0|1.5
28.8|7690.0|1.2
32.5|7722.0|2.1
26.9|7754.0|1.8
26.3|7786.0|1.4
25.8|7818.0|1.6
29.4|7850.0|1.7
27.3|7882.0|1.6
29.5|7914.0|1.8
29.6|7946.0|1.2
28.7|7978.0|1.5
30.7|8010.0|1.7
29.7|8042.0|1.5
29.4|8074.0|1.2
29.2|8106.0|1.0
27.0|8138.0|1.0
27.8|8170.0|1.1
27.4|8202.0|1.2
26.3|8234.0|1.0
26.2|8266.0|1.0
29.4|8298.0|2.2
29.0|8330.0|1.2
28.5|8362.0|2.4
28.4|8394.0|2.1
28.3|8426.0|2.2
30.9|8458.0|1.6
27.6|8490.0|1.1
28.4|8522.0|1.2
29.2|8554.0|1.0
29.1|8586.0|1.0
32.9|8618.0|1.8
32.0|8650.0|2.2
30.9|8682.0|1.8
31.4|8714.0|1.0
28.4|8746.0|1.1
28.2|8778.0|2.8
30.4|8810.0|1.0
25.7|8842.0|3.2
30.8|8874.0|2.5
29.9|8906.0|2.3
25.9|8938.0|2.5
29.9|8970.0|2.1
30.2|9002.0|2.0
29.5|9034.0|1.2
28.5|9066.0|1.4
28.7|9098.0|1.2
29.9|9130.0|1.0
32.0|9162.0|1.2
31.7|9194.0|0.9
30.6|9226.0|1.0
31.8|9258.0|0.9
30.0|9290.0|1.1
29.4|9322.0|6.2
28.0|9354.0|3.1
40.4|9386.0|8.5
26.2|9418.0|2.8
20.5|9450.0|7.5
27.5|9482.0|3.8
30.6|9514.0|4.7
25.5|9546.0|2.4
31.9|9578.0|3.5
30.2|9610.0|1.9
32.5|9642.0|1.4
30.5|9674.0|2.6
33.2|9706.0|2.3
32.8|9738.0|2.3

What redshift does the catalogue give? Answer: 0.32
